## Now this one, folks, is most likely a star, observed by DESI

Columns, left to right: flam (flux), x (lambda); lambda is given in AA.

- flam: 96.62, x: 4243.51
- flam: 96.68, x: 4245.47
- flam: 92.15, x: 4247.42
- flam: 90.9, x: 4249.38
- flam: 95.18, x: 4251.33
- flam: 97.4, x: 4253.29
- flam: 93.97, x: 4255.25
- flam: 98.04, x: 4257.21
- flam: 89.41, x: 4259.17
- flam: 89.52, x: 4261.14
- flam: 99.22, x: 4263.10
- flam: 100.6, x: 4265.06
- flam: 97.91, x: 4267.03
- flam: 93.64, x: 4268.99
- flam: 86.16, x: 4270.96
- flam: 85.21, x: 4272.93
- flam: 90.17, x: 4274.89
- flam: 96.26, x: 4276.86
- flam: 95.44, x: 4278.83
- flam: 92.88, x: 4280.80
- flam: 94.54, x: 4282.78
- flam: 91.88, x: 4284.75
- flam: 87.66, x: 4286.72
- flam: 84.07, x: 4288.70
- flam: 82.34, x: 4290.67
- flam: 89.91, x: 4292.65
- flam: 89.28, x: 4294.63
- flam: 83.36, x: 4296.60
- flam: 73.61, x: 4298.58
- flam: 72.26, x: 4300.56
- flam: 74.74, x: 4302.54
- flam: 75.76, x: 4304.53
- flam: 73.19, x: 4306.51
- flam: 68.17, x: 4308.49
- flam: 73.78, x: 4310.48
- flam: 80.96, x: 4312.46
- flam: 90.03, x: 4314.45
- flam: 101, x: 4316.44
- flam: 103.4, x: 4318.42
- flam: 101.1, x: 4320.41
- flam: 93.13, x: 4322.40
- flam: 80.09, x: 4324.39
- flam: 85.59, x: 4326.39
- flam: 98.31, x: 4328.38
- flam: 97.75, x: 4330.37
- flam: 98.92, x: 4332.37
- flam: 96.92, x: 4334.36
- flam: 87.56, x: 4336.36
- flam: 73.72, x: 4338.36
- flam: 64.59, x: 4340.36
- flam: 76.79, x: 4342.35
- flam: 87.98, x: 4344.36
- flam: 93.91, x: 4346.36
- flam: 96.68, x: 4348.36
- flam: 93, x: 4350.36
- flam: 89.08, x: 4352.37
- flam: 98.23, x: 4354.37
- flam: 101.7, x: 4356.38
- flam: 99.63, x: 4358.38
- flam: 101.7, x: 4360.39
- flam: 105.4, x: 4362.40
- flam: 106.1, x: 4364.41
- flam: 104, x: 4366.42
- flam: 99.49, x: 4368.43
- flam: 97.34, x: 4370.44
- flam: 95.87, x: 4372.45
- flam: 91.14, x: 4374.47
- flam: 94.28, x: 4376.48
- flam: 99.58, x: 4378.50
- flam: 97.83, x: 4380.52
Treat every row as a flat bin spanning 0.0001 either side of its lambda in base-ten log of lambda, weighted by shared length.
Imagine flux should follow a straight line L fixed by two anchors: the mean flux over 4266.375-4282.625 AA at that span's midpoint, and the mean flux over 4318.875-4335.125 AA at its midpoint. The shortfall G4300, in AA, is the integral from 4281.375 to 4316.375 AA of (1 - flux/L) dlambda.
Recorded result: 4.1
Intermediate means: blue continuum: 92.2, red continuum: 94.2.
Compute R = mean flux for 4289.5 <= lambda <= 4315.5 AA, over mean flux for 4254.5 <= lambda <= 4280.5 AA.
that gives 0.8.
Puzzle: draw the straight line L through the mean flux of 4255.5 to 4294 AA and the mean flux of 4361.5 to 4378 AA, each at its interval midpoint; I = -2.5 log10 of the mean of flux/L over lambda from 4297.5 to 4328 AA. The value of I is 0.14 mag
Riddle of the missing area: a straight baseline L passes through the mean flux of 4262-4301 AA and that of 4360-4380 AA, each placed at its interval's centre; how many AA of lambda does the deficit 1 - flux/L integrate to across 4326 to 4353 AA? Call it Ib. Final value 2.05 AA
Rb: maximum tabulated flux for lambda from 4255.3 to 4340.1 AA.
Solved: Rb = 103.4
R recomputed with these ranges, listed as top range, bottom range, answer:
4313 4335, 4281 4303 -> 1.12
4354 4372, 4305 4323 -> 1.17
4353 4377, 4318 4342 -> 1.11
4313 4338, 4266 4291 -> 1.03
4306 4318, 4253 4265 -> 0.87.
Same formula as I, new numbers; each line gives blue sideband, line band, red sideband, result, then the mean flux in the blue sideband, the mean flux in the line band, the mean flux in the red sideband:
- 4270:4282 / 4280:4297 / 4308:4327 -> 0.02 mag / 91.1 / 88.6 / 88.3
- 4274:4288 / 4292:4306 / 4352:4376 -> 0.18 mag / 92.5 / 79.4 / 99.3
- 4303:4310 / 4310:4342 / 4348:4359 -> -0.09 mag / 72.6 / 89.2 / 96.3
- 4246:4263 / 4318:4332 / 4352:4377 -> 0.04 mag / 93.7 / 94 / 99.1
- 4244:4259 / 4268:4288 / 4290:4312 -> -0.07 mag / 94.7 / 91.3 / 77.9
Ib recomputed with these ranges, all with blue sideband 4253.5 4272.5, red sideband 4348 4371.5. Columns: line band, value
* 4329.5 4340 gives 0.9 AA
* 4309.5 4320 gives 0.7 AA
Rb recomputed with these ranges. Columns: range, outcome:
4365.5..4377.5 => 104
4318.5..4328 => 101.1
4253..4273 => 100.6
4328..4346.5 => 98.92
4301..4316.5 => 101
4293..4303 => 89.28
